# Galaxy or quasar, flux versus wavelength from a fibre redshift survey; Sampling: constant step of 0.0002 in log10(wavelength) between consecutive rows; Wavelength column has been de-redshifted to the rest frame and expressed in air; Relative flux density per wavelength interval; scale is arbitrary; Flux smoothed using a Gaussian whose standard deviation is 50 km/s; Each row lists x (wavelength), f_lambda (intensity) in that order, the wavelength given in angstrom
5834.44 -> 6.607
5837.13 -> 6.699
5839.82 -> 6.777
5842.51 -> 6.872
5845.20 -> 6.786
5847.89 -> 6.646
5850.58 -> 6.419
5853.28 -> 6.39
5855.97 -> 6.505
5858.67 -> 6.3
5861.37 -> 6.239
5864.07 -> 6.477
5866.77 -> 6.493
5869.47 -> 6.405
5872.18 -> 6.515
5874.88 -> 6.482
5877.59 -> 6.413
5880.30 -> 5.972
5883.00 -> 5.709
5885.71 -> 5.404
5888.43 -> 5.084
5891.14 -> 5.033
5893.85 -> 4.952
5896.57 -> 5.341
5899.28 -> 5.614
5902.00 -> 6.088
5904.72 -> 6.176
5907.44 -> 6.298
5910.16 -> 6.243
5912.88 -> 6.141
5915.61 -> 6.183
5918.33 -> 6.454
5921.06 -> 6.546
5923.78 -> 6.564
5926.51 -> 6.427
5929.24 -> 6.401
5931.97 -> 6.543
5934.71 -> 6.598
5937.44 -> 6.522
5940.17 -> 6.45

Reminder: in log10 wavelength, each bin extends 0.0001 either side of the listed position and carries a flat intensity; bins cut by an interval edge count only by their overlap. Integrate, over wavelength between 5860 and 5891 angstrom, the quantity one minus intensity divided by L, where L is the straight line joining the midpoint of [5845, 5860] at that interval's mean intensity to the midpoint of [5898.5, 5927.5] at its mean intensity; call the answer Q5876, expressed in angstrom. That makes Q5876 1.6 angstrom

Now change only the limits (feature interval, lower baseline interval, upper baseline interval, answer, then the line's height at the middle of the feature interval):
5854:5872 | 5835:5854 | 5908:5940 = 0.5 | 6.61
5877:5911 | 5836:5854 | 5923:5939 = 4.6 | 6.57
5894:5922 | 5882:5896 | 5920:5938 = -1.0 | 5.84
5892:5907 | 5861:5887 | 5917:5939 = 1.6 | 6.35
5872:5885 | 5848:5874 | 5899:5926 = 0.5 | 6.37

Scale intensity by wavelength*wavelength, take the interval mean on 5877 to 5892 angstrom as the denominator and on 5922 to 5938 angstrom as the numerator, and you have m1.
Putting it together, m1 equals 1.19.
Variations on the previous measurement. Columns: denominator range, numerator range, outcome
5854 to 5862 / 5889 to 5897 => 0.81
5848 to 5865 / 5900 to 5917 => 0.98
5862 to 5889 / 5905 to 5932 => 1.05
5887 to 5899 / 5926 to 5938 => 1.28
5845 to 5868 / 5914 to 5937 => 1.02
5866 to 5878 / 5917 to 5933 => 1.02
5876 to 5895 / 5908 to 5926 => 1.16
